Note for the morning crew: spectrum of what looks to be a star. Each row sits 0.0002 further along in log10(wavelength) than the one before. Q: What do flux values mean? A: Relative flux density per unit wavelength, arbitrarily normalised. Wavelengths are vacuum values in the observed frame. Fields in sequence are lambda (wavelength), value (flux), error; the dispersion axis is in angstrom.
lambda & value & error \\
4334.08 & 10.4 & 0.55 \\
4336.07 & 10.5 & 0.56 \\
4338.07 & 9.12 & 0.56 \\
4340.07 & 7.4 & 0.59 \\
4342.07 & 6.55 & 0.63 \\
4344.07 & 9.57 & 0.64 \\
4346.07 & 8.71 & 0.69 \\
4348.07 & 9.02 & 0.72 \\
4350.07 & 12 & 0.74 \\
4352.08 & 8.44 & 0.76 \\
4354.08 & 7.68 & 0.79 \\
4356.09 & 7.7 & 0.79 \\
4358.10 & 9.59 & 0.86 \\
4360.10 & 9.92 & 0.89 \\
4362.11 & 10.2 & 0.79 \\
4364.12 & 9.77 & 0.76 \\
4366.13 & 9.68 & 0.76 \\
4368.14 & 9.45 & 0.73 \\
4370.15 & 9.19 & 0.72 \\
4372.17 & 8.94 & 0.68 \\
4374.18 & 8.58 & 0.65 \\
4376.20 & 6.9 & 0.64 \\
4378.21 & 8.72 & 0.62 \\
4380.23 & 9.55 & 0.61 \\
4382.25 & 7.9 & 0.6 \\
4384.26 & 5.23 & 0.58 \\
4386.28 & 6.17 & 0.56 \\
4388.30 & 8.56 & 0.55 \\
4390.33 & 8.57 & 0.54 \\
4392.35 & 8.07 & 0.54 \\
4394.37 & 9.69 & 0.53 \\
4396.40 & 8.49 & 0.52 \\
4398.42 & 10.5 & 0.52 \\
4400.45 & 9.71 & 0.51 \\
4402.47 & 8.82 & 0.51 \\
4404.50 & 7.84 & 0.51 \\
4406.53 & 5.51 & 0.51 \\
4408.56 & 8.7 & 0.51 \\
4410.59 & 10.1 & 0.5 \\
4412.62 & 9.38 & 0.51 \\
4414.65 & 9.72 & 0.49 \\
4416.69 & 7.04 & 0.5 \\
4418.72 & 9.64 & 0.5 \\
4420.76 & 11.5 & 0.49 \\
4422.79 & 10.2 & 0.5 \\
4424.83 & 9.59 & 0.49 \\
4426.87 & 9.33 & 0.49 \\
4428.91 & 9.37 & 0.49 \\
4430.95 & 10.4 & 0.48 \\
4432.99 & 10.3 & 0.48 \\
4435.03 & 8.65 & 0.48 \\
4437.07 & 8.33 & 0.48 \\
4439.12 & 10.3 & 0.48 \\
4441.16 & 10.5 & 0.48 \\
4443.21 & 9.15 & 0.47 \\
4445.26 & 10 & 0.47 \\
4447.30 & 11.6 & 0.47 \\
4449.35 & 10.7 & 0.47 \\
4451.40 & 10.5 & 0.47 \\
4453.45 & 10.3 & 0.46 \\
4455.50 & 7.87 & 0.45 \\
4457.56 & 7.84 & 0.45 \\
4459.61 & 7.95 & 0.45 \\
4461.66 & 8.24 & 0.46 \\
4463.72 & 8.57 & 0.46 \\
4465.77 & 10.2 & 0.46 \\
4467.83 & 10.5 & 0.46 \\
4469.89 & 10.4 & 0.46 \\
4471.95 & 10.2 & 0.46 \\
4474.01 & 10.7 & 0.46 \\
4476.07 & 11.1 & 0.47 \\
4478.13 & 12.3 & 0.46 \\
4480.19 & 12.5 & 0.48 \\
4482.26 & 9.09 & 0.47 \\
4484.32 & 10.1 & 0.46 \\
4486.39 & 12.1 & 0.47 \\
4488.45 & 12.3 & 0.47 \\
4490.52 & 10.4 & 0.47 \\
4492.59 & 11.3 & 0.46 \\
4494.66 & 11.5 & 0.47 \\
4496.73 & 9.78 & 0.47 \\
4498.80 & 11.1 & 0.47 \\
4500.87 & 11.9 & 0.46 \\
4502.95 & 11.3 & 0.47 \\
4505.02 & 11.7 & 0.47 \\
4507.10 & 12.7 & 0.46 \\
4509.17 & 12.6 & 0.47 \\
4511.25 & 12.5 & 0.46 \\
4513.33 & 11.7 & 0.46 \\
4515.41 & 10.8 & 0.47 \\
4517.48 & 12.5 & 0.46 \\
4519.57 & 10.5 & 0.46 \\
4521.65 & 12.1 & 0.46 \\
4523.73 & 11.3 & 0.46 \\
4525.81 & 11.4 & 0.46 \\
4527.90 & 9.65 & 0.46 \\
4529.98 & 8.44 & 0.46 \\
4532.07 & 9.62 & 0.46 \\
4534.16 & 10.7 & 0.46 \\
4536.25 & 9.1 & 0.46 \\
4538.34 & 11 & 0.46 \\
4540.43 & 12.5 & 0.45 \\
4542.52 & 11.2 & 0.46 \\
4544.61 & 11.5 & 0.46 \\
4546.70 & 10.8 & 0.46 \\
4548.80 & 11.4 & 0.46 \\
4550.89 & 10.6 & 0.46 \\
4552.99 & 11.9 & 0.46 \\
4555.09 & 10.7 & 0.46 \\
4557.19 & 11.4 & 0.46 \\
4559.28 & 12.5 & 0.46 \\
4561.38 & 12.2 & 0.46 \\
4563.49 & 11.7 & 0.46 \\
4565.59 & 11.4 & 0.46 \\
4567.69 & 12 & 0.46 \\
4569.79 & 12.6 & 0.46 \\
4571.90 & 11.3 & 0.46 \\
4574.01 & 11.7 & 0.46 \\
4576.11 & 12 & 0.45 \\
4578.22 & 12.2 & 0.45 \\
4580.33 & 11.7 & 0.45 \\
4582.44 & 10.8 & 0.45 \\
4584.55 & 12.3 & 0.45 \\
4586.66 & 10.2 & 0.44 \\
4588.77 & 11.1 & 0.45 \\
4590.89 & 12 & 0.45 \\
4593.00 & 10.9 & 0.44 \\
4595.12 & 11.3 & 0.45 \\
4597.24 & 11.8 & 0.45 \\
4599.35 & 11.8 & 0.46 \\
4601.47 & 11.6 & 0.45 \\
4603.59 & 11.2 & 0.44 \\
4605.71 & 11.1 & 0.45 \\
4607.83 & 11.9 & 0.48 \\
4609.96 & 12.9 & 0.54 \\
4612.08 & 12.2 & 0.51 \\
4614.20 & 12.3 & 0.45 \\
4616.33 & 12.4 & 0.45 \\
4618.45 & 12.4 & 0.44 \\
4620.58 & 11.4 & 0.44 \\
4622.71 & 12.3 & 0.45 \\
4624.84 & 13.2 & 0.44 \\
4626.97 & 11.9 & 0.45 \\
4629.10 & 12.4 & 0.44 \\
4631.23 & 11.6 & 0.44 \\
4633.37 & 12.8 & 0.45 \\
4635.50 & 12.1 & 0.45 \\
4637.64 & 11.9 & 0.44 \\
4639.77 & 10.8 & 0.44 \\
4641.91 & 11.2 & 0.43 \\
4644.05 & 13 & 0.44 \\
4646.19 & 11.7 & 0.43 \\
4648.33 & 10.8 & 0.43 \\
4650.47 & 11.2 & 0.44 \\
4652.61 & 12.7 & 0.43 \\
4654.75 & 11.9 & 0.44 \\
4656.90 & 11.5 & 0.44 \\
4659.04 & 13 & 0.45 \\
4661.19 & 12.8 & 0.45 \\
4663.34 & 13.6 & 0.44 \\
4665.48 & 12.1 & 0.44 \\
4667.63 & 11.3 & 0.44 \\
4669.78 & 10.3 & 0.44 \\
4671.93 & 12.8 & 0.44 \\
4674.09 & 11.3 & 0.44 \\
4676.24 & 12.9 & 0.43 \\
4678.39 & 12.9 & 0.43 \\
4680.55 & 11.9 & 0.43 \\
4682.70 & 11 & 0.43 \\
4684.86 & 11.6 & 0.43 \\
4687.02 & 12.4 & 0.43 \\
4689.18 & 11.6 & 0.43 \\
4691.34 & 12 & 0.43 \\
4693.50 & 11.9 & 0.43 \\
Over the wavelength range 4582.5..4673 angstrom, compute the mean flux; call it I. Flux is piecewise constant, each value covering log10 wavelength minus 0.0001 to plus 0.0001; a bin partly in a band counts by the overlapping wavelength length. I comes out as 11.9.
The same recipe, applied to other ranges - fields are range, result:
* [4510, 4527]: 11.6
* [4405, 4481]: 9.69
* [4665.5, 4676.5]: 11.7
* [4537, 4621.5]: 11.6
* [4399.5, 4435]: 9.23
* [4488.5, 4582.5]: 11.3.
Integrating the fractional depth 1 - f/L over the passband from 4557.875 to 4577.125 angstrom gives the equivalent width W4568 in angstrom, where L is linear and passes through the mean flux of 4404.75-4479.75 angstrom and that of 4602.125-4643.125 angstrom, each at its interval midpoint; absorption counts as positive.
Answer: -1.1 angstrom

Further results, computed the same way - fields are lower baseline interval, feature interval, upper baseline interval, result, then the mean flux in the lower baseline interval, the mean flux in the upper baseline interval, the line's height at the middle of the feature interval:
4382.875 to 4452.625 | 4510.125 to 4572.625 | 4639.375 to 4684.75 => -3.9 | 9.18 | 11.9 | 10.6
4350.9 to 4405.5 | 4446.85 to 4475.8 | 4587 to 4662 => 0.2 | 8.67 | 11.9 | 9.76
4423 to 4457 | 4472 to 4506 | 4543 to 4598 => -2.4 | 9.79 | 11.5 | 10.4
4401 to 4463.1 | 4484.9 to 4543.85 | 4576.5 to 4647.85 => -4.2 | 9.31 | 11.8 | 10.5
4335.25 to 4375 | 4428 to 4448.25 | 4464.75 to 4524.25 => 1.1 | 9.1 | 11.3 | 10.4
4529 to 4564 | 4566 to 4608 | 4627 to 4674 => -0.7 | 11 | 12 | 11.4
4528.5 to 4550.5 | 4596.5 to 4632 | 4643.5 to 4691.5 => -1.9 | 10.6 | 12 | 11.4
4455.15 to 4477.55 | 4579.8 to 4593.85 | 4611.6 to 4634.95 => 0.4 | 9.52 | 12.3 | 11.6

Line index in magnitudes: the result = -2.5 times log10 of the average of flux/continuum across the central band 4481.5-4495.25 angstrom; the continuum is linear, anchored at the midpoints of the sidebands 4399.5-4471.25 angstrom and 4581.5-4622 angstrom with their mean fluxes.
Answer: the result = -0.089 mag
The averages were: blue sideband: 9.4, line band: 11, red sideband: 11.7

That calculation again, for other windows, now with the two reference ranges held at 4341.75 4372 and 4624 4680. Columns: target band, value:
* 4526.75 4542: 0.08 mag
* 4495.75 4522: -0.09 mag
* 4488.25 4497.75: -0.04 mag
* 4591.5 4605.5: 0.01 mag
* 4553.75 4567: -0.05 mag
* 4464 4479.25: -0.04 mag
